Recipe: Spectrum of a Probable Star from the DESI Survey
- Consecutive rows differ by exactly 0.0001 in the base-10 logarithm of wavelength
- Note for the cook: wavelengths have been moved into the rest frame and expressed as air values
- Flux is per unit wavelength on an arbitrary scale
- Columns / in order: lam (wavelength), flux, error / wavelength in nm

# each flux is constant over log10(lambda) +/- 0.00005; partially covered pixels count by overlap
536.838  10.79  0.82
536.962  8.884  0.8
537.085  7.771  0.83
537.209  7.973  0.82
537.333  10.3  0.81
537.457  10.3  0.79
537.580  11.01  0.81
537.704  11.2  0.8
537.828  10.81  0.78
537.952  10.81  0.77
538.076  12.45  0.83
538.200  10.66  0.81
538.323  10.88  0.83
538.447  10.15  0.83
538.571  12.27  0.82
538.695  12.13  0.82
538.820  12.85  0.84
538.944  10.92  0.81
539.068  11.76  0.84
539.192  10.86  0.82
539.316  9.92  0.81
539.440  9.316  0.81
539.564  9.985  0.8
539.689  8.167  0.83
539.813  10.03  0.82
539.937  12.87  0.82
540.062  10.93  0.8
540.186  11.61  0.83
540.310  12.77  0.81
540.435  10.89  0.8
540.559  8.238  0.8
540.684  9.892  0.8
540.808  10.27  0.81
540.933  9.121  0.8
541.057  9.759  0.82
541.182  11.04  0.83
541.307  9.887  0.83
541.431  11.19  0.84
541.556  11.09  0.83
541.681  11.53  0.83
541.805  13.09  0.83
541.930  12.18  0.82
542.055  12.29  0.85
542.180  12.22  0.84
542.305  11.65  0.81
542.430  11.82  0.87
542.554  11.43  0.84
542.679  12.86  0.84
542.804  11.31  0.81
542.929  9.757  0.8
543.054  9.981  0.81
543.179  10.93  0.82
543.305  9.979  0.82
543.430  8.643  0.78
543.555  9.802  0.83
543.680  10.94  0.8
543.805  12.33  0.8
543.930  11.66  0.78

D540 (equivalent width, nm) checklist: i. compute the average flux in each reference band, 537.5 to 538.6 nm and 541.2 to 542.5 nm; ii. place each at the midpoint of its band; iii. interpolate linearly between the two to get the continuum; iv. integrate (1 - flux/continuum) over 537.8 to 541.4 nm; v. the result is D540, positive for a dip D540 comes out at 0.19 nm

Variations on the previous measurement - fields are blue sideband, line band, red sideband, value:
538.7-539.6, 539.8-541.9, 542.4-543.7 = -0.02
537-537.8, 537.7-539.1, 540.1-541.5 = -0.20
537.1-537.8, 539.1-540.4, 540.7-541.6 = -0.06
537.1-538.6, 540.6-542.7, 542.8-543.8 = -0.17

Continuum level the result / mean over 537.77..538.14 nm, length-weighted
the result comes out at 11.3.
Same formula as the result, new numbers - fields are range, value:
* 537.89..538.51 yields 11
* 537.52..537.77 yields 11.1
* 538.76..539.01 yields 11.9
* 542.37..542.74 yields 12.1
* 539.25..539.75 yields 9.36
